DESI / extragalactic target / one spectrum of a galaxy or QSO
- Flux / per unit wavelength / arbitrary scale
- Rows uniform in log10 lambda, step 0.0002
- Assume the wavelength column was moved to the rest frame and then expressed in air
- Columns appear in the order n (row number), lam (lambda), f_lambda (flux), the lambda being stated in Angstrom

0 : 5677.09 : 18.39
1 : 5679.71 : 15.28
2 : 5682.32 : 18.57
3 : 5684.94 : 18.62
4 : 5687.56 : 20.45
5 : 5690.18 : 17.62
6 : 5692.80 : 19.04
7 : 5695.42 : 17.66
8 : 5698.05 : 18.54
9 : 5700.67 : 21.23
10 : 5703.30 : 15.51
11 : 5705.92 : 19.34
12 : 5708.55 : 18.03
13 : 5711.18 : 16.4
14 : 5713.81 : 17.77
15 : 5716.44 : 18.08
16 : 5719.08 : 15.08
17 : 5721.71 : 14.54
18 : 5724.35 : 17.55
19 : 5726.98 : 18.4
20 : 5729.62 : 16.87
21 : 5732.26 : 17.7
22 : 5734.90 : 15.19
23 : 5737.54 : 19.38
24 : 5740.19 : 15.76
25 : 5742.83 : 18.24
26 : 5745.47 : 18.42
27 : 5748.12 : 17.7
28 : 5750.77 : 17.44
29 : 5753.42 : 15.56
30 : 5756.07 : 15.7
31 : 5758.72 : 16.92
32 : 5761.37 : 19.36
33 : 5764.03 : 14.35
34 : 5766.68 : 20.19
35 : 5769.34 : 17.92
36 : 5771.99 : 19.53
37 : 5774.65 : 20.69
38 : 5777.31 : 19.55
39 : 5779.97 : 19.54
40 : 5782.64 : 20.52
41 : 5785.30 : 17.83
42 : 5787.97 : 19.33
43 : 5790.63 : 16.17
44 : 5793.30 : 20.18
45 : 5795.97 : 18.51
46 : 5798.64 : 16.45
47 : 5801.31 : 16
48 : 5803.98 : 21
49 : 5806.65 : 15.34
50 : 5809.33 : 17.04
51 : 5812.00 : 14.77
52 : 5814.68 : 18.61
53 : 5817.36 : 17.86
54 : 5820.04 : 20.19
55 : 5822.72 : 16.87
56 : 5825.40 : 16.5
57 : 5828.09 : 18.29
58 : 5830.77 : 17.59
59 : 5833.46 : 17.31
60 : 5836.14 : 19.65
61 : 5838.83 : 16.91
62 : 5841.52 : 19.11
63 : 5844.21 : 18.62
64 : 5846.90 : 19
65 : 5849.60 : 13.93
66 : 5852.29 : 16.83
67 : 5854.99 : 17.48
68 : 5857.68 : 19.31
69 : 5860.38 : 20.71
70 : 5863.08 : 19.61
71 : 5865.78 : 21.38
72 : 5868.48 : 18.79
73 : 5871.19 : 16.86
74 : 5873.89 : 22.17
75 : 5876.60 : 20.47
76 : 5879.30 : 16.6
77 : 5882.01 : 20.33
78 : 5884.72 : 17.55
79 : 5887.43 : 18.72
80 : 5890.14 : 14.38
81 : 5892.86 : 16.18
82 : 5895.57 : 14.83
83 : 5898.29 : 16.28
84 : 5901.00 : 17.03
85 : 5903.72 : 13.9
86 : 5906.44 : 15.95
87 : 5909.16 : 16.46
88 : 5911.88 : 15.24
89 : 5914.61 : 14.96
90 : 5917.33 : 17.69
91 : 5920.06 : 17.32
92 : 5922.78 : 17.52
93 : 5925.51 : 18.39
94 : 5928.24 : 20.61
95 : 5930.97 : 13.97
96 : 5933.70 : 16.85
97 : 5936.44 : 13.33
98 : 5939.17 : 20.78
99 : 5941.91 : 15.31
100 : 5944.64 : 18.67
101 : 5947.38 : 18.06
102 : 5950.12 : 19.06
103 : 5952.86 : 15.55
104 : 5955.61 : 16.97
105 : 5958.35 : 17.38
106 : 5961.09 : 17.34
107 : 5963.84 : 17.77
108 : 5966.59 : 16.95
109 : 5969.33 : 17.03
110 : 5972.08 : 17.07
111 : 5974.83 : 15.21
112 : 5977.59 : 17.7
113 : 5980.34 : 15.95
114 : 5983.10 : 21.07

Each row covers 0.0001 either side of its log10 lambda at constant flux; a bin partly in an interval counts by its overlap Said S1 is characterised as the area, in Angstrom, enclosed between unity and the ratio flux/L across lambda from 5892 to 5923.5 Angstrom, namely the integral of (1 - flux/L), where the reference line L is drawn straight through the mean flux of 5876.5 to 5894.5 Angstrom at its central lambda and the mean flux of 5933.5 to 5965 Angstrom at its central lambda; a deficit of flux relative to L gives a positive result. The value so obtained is 2.4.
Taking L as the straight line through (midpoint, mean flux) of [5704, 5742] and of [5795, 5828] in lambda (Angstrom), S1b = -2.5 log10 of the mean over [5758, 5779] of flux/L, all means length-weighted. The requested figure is -0.08 mag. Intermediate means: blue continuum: 17.1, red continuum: 17.4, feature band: 18.6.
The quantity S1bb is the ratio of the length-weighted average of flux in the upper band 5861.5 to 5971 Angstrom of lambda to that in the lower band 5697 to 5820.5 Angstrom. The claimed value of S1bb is 0.98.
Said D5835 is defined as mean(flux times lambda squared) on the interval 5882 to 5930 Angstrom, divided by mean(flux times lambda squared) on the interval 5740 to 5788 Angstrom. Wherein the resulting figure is 0.97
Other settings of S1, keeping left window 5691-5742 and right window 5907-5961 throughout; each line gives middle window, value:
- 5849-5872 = -1.74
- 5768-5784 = -2.08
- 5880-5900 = 0.29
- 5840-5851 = -0.27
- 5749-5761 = 0.50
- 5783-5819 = -0.84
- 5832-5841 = -0.42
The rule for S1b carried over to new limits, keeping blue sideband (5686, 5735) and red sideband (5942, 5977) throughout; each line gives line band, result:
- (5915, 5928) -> -0.03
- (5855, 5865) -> -0.13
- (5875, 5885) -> -0.10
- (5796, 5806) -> -0.01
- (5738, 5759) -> 0.03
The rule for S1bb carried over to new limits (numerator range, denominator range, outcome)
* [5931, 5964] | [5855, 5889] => 0.89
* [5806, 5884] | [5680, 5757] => 1.04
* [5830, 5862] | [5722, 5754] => 1.04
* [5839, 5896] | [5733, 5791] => 1.01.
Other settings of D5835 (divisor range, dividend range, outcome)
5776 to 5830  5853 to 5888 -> 1.09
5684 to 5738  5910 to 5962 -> 1.04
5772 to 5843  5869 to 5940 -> 0.97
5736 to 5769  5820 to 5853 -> 1.04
